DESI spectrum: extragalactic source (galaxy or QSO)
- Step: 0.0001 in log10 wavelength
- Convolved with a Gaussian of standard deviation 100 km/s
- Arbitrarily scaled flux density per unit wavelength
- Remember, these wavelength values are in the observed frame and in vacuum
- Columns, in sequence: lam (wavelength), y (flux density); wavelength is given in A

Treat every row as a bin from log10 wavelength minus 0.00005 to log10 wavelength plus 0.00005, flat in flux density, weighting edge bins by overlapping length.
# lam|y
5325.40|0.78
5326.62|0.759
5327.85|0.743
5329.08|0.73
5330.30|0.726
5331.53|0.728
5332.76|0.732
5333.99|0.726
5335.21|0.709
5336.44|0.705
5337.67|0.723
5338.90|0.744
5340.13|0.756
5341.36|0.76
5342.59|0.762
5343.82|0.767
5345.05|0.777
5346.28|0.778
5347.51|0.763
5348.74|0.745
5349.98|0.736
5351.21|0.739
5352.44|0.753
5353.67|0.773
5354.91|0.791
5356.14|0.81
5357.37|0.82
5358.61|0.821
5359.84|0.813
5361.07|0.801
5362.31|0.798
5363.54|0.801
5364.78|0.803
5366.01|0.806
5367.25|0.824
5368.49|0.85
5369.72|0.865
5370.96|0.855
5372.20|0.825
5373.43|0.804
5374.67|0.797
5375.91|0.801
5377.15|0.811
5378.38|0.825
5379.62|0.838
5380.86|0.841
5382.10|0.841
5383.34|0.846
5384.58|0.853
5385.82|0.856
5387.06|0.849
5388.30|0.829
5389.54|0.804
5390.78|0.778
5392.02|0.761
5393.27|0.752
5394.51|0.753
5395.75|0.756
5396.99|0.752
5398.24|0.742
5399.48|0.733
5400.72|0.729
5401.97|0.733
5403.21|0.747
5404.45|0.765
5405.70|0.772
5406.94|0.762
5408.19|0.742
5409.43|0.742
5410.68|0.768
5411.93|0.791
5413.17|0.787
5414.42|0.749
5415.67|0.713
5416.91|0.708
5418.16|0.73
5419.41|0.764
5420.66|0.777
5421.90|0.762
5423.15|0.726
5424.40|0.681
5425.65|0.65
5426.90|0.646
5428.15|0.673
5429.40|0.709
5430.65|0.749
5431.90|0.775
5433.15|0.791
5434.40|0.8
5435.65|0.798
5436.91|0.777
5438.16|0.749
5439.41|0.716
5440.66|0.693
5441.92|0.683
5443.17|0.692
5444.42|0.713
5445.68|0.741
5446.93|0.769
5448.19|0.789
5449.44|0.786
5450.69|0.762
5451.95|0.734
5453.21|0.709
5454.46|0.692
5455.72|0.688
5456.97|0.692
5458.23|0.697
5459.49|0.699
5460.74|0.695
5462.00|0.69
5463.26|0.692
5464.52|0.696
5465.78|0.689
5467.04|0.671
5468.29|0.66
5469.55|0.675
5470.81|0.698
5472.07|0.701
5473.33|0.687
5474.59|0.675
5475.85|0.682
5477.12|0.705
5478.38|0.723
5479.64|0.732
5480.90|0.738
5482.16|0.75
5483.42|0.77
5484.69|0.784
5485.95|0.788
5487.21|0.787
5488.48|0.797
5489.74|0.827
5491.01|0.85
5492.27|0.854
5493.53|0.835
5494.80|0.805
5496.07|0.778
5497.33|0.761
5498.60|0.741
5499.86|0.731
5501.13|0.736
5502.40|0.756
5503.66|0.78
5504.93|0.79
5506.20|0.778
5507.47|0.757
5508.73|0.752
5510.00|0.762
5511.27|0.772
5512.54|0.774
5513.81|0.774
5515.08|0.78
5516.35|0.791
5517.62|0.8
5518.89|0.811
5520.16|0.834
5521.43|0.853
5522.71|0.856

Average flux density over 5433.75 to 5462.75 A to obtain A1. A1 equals 0.729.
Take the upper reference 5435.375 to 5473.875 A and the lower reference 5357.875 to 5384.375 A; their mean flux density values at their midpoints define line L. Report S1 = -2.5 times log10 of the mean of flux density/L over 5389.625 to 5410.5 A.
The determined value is 0.045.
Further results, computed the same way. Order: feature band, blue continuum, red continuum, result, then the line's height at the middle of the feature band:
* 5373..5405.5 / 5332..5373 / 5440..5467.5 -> -0.05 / 0.755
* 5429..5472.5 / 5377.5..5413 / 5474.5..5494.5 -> 0.08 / 0.777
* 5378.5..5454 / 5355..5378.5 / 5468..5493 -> 0.04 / 0.786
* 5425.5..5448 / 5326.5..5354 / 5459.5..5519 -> 0.02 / 0.748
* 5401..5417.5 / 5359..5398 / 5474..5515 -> 0.07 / 0.8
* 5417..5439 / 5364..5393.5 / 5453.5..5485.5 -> 0.03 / 0.758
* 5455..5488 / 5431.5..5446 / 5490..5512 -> 0.08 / 0.762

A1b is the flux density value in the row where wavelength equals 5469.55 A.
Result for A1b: 0.675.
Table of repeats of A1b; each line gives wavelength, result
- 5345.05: 0.777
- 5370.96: 0.855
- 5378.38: 0.825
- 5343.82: 0.767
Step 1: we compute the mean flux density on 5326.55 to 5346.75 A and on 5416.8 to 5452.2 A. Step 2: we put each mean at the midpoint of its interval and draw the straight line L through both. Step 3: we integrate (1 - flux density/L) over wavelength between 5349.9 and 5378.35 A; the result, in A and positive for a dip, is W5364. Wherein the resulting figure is -2.5 A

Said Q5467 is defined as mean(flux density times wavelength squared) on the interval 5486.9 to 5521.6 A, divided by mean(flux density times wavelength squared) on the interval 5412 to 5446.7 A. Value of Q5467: 1.10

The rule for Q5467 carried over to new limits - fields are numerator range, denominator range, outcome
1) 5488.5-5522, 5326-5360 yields 1.11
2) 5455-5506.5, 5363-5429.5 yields 0.98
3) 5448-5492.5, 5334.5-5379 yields 0.97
